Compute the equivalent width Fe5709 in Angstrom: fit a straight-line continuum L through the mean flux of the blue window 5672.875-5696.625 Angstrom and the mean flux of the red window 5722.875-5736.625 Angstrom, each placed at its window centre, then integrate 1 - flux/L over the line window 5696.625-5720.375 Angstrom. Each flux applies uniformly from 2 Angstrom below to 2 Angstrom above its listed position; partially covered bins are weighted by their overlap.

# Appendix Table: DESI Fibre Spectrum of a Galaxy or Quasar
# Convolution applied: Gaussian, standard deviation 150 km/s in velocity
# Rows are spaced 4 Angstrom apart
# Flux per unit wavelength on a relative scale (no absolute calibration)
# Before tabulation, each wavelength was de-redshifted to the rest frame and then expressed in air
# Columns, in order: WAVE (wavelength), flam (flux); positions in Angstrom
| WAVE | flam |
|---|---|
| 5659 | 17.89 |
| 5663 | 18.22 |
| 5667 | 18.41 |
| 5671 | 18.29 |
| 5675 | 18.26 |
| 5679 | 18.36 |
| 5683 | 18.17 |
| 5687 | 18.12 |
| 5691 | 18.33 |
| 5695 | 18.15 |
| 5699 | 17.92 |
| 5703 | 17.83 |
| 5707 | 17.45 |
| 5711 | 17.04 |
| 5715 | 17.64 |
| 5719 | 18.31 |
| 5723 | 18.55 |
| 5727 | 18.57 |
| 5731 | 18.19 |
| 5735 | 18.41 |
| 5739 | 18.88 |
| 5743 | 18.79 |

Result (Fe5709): 0.8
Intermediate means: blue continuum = 18.2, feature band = 17.7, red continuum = 18.4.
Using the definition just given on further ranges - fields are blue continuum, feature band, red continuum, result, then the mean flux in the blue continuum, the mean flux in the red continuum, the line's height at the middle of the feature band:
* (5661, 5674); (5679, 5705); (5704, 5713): -0.6 Angstrom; 18.3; 17.3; 17.7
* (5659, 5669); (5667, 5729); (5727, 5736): 0.7 Angstrom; 18.2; 18.3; 18.3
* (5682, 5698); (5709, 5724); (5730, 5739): 0.4 Angstrom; 18.2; 18.4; 18.3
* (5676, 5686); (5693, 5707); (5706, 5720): 0.0 Angstrom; 18.2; 17.6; 17.8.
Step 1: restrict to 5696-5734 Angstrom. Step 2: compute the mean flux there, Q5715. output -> 18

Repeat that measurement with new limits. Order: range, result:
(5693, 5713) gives 17.7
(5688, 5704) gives 18.1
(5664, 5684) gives 18.3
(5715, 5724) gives 18.2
